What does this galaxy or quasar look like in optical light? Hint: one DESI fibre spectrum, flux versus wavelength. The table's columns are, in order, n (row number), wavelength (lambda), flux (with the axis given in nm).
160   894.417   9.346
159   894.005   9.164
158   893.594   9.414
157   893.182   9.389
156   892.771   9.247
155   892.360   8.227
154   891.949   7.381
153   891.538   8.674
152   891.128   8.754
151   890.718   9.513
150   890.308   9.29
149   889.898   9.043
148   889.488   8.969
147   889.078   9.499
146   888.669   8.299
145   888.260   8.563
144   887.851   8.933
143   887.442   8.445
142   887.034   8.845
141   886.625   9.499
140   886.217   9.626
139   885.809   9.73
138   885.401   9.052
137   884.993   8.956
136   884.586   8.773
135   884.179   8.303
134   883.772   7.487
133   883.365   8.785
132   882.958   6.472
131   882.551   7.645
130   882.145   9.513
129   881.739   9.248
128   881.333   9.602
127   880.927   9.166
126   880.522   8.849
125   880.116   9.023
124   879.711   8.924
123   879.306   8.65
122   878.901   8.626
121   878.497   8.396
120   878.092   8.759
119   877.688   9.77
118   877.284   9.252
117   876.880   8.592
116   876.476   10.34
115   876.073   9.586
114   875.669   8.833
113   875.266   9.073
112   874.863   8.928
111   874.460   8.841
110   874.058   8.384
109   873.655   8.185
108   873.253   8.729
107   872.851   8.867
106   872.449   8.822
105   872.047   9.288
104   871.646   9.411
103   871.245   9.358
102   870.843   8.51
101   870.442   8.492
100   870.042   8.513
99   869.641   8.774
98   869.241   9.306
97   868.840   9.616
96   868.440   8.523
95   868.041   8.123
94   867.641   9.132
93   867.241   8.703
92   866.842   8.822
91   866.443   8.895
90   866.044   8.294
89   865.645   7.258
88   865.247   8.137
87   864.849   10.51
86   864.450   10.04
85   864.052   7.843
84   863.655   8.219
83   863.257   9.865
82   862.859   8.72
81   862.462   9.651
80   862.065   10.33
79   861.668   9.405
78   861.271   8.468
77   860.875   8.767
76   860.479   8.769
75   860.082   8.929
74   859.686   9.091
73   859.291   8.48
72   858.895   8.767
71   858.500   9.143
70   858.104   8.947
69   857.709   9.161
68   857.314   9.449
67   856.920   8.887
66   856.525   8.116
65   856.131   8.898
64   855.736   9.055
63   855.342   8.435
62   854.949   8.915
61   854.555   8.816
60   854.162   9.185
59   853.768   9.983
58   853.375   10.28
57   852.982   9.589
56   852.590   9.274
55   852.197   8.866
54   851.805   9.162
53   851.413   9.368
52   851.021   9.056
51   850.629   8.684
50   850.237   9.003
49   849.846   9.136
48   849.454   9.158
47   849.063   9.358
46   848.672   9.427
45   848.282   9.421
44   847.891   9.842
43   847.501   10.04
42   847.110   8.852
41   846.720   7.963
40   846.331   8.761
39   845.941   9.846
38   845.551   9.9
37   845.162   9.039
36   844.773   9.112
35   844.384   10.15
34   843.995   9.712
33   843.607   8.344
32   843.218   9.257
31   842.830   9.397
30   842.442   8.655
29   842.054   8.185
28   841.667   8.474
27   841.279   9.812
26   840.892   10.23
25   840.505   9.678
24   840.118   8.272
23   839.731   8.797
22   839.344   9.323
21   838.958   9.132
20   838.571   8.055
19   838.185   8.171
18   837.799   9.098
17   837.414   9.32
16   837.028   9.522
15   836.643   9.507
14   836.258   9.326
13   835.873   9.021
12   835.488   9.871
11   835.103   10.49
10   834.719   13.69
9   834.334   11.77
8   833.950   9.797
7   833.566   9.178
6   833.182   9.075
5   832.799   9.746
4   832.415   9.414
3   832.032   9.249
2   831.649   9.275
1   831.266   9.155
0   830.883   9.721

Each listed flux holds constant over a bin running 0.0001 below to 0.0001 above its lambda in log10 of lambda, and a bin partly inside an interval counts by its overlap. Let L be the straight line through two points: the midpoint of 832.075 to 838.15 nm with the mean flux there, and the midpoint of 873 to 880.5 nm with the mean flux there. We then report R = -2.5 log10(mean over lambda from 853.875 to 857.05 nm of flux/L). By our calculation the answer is 0.07 mag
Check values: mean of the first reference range 9.86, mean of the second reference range 8.94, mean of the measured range 8.82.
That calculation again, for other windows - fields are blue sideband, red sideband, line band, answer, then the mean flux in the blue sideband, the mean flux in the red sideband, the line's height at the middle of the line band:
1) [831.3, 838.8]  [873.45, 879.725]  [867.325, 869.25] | 0.02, 9.65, 8.95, 9.09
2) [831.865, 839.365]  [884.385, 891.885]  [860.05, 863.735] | 0.02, 9.65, 8.99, 9.32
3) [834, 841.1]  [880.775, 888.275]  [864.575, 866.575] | 0.06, 9.63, 8.77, 9.12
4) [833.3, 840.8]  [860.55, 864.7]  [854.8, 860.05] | 0.04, 9.58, 9.14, 9.23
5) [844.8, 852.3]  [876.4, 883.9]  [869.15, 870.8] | 0.03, 9.21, 8.78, 8.92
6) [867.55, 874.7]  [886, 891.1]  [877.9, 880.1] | 0.03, 8.82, 9.04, 8.92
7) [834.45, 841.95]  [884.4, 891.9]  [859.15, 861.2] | 0.06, 9.47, 8.99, 9.26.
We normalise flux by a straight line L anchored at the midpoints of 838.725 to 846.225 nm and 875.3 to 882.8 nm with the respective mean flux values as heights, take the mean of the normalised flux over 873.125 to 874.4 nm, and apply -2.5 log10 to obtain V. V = 0.07 mag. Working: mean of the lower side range 9.21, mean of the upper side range 9.03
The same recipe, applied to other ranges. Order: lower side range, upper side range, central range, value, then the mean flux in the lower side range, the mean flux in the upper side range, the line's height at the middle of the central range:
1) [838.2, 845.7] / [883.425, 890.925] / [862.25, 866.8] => 0.019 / 9.11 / 8.93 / 9.02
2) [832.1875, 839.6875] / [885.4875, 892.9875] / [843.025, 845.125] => 0.027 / 9.64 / 8.92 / 9.53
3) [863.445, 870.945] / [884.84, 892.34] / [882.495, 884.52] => 0.139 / 8.73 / 8.93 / 8.88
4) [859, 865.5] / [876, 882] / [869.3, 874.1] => 0.034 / 9.06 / 9.11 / 9.09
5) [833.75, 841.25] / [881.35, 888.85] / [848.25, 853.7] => 0.010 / 9.64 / 8.7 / 9.37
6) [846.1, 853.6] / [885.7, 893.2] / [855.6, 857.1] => 0.056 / 9.23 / 8.92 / 9.18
